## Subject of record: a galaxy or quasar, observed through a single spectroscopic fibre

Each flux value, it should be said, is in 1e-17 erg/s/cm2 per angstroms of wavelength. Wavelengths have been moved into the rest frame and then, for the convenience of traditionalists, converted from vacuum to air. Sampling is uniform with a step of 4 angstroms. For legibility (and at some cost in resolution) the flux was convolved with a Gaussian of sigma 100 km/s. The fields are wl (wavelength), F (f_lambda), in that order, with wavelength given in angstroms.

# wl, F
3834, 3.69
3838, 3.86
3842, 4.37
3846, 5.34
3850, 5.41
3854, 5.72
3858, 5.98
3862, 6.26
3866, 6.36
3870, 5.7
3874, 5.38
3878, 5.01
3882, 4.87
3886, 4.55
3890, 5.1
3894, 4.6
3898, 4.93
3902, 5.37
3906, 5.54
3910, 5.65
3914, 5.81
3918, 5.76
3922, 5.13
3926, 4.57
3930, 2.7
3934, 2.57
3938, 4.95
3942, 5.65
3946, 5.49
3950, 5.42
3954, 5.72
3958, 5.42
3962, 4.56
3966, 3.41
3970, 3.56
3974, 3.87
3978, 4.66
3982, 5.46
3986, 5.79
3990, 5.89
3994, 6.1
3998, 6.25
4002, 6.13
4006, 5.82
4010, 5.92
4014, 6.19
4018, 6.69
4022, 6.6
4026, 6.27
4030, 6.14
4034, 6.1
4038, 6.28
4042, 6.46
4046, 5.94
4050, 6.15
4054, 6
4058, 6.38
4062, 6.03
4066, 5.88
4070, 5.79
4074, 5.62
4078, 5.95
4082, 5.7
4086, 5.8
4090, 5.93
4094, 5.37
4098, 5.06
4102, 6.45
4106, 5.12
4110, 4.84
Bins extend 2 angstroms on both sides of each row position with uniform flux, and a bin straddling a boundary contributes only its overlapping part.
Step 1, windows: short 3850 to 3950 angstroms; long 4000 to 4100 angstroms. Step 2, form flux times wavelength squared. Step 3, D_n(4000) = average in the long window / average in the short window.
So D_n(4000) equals 1.3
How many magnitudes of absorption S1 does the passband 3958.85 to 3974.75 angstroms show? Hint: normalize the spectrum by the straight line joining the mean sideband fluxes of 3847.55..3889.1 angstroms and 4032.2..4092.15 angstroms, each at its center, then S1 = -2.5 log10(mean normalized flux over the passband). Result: 0.41 mag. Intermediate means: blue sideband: 5.51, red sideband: 6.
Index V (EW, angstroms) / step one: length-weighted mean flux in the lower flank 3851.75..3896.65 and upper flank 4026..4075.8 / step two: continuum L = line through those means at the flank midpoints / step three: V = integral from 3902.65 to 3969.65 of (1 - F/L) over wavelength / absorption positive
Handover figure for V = 9.05 angstroms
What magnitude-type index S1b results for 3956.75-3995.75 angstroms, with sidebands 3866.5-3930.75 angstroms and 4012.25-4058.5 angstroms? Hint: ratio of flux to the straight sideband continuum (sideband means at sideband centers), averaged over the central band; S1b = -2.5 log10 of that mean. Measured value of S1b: 0.19 mag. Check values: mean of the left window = 5.12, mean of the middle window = 4.85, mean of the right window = 6.26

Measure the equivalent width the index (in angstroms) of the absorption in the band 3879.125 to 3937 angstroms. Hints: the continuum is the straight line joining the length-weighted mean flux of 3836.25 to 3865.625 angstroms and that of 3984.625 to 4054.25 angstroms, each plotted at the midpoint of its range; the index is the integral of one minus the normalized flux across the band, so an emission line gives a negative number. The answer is 8.4 angstroms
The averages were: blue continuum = 5.35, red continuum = 6.16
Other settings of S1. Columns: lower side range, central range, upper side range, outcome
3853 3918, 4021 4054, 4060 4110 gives -0.11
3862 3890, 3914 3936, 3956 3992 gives 0.18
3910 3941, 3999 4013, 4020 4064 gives -0.05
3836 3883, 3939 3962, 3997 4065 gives 0.07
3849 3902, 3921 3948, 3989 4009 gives 0.28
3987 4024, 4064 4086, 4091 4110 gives -0.03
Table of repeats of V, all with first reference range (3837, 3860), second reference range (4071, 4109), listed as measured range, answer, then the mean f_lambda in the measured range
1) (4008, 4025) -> -2.6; 6.35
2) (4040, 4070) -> -2.8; 6.1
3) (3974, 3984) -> 1.1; 4.82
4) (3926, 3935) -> 3.8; 3.07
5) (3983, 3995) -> -0.9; 5.87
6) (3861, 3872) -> -1.9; 6.09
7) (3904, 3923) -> -1.1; 5.6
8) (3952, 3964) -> 0.3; 5.23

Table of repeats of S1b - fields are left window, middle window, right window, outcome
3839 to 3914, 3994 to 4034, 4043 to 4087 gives -0.08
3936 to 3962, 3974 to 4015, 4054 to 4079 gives -0.02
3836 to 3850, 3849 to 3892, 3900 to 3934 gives -0.16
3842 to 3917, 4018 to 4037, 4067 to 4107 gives -0.13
